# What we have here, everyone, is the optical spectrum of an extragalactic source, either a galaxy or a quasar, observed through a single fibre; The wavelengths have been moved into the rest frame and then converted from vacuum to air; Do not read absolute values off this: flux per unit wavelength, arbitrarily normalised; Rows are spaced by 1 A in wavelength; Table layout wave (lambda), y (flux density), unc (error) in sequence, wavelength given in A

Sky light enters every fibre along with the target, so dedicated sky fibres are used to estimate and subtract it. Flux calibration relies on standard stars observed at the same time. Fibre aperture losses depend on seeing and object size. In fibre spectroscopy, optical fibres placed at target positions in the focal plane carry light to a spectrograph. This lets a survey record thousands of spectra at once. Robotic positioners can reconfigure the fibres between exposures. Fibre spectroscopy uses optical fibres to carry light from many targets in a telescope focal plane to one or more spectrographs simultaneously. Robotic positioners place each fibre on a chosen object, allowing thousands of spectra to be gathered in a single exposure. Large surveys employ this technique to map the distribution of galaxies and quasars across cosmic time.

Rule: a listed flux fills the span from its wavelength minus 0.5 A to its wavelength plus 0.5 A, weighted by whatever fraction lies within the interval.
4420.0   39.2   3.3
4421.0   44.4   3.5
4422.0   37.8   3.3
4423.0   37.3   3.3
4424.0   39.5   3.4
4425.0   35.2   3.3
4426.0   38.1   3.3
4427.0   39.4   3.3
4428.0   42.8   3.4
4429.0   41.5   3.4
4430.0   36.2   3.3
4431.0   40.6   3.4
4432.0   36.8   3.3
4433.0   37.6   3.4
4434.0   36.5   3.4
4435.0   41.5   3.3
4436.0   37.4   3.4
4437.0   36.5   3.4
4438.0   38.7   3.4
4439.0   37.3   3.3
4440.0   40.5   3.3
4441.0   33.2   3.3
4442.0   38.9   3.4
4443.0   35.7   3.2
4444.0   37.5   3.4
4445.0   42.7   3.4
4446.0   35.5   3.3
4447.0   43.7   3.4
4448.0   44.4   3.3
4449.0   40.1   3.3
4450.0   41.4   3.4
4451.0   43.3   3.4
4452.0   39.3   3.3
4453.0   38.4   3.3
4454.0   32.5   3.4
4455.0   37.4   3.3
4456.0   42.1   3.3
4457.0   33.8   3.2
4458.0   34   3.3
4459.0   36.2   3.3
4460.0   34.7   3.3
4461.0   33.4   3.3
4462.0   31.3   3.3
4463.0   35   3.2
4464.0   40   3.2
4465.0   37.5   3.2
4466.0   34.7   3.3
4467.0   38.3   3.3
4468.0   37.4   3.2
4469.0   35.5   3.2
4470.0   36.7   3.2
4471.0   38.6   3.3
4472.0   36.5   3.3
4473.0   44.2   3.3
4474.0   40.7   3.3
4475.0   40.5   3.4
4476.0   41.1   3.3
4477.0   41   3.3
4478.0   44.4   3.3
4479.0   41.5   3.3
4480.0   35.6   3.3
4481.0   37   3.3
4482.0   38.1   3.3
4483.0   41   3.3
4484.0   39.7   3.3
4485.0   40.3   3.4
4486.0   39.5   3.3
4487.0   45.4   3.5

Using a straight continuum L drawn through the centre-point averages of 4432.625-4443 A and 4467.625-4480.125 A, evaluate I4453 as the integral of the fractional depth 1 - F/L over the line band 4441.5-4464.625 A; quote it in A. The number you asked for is 0.4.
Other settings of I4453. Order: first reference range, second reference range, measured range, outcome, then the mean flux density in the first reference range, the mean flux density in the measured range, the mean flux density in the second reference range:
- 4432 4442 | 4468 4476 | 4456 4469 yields 1.0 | 37.7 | 35.8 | 39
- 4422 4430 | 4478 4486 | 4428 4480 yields 1.0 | 38.8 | 38.3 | 39.4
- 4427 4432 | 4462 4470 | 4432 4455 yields -0.1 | 39.8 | 38.7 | 36.5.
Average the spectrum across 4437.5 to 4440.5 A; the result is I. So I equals 38.8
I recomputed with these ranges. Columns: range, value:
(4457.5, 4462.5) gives 33.9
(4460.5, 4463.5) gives 33.2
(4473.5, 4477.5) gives 40.8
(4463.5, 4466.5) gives 37.4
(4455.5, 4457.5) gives 38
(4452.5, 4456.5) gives 37.6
